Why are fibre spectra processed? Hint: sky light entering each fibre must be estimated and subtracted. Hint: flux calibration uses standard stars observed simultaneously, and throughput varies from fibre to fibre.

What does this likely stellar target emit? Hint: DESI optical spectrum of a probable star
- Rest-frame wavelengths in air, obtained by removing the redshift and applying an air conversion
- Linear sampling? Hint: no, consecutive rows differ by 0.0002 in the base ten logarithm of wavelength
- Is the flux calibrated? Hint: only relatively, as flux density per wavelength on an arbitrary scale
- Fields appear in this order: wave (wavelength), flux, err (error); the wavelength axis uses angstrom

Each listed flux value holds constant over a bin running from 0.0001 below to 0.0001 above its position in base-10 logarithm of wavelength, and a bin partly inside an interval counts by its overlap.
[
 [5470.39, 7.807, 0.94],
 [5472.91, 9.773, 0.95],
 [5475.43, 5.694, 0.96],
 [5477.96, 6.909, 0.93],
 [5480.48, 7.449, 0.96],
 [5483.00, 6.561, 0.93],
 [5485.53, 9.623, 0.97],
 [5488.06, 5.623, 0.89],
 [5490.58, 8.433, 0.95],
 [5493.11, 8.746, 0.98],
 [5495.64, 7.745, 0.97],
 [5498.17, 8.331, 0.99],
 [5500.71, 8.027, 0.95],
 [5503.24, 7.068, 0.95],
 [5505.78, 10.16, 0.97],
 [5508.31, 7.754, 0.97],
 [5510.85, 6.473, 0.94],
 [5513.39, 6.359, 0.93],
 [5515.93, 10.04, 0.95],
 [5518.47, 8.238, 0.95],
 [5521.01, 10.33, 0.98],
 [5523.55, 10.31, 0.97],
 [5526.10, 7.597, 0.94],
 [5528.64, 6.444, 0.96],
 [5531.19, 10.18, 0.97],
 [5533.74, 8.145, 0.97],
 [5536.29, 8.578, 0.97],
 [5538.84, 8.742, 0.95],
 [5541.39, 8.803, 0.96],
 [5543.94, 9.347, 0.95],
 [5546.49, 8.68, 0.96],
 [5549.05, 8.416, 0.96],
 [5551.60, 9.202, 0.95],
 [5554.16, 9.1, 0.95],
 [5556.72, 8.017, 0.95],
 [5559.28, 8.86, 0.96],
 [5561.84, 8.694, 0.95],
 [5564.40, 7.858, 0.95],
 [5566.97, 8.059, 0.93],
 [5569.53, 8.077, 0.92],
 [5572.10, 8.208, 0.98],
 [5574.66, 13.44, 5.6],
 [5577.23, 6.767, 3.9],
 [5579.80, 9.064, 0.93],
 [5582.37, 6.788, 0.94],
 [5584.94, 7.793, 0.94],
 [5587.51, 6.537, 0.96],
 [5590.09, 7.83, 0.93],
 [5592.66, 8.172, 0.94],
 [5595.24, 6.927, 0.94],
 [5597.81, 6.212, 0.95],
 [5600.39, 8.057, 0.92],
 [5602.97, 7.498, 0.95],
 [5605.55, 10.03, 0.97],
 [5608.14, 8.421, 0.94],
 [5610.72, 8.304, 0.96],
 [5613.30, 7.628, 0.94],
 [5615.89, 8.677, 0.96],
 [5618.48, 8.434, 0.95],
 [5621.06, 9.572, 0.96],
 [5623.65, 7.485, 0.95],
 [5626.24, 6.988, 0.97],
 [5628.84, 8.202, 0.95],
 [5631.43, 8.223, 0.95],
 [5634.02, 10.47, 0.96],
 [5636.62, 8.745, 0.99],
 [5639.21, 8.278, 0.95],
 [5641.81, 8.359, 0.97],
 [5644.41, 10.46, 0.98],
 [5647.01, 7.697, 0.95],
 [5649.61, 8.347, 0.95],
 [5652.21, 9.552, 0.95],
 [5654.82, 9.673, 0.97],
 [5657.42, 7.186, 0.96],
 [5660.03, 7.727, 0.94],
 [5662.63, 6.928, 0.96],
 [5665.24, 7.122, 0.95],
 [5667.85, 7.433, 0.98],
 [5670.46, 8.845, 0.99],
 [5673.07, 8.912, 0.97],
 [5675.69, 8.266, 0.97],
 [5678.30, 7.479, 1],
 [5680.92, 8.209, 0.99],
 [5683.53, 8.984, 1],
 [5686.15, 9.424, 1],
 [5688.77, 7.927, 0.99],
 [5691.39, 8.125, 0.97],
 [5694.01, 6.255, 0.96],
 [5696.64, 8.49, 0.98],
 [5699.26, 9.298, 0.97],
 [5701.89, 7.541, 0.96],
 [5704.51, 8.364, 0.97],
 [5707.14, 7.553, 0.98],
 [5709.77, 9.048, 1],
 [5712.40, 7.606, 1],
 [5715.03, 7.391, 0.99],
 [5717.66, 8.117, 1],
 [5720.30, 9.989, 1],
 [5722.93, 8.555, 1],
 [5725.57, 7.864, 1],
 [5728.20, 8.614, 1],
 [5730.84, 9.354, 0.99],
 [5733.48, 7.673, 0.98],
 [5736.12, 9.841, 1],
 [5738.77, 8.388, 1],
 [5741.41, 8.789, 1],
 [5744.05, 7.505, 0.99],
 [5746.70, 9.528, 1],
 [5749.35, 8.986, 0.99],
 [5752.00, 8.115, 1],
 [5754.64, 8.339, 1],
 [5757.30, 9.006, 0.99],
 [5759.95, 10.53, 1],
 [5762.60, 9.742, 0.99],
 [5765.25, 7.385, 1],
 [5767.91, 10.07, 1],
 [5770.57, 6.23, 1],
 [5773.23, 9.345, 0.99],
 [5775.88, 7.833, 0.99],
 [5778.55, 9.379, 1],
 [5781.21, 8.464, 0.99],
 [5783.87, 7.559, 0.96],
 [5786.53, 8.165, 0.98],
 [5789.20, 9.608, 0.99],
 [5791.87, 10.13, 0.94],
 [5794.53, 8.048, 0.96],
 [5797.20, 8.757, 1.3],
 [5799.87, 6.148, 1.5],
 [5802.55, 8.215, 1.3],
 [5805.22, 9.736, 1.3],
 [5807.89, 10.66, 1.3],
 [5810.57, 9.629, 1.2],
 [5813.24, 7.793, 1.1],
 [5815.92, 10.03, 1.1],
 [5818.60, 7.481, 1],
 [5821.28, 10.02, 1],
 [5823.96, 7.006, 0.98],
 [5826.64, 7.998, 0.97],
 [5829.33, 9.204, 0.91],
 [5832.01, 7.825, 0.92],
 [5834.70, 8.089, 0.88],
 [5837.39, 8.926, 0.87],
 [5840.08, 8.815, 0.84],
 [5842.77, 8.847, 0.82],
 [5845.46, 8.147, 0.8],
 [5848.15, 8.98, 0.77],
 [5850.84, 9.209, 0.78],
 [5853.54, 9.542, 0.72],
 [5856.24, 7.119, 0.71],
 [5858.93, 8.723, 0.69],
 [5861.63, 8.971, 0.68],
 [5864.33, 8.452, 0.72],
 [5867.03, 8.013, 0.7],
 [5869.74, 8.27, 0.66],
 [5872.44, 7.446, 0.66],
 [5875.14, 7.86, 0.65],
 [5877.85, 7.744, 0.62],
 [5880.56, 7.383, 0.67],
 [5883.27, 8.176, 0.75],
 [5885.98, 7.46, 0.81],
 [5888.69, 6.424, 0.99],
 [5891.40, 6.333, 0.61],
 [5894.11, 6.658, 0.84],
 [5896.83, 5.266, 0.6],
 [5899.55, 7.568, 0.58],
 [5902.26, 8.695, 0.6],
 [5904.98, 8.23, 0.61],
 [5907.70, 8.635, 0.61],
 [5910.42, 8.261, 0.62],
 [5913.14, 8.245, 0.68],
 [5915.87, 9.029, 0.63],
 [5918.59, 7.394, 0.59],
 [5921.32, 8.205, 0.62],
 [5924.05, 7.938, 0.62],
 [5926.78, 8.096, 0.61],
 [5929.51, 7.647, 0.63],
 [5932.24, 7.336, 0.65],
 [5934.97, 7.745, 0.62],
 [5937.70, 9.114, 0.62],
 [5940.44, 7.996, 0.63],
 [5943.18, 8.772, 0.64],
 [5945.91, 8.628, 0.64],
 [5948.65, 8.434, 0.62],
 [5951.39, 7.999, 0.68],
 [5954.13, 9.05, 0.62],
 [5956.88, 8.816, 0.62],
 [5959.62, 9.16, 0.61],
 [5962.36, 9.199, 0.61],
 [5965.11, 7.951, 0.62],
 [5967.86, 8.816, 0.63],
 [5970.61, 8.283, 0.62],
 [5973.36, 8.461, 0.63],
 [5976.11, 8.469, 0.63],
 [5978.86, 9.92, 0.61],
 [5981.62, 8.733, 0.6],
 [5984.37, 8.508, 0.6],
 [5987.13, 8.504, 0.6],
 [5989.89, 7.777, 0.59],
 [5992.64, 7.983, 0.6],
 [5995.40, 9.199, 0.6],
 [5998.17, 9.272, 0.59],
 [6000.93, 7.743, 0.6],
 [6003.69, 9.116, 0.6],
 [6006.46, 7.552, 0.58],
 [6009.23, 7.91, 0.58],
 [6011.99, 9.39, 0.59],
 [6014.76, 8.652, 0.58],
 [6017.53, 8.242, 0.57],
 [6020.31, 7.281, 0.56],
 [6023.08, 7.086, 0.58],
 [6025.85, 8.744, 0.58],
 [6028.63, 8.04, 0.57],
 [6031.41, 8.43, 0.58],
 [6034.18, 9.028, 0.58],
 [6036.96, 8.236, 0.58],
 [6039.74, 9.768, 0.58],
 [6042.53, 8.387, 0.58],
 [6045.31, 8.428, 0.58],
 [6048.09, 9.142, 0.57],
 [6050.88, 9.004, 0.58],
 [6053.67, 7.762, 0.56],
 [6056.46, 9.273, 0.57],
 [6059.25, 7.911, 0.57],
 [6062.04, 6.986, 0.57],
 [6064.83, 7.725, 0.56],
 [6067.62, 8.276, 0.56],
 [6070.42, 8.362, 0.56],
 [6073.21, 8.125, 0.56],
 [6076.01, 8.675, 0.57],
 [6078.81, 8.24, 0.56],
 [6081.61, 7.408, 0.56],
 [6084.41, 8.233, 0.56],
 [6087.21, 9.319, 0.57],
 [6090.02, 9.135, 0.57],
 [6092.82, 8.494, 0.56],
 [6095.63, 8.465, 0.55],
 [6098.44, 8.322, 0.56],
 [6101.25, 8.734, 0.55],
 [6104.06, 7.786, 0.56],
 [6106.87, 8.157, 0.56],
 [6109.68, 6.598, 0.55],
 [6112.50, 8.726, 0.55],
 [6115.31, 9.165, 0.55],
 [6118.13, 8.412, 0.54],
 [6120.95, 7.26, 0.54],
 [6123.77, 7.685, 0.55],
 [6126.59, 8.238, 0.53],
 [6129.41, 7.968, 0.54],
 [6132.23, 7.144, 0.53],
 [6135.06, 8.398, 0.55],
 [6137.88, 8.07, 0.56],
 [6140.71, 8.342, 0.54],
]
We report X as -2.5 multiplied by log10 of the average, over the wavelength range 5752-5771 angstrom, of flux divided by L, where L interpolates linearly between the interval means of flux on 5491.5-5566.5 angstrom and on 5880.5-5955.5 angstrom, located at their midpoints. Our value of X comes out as -0.09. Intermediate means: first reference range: 8.49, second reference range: 7.89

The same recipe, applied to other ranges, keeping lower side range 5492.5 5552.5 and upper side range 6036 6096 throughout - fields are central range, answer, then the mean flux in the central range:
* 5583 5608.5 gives 0.104 mag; 7.7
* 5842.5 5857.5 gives -0.024 mag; 8.63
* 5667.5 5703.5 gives 0.028 mag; 8.25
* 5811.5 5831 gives -0.009 mag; 8.52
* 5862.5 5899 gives 0.148 mag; 7.37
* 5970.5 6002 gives -0.020 mag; 8.59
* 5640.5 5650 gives -0.035 mag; 8.75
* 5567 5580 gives -0.067 mag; 9.02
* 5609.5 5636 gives 0.008 mag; 8.41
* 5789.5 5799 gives -0.057 mag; 8.91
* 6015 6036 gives 0.036 mag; 8.15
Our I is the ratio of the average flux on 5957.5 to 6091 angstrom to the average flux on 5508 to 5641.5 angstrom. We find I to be 1.01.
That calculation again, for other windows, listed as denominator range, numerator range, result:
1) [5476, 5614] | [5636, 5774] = 1.03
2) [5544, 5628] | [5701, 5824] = 1.04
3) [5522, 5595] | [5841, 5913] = 0.94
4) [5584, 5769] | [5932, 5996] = 1.02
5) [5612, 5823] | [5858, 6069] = 0.97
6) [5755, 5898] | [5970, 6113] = 1.00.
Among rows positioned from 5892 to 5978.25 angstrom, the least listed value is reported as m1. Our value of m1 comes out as 5.266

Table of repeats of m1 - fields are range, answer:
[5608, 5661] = 6.988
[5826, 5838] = 7.825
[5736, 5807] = 6.148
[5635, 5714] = 6.255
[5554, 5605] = 6.212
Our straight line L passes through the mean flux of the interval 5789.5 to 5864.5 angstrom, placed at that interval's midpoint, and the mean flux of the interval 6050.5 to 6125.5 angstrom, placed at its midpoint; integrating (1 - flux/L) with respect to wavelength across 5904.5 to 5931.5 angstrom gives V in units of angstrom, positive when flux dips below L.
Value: 1.18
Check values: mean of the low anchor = 8.68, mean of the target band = 8.15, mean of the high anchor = 8.22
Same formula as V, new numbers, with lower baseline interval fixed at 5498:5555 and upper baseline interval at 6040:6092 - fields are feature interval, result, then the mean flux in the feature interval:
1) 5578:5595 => 1.8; 7.62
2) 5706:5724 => 0.3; 8.33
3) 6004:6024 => 0.7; 8.09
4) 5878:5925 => 4.4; 7.64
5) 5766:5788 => 0.3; 8.36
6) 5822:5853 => -0.3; 8.52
